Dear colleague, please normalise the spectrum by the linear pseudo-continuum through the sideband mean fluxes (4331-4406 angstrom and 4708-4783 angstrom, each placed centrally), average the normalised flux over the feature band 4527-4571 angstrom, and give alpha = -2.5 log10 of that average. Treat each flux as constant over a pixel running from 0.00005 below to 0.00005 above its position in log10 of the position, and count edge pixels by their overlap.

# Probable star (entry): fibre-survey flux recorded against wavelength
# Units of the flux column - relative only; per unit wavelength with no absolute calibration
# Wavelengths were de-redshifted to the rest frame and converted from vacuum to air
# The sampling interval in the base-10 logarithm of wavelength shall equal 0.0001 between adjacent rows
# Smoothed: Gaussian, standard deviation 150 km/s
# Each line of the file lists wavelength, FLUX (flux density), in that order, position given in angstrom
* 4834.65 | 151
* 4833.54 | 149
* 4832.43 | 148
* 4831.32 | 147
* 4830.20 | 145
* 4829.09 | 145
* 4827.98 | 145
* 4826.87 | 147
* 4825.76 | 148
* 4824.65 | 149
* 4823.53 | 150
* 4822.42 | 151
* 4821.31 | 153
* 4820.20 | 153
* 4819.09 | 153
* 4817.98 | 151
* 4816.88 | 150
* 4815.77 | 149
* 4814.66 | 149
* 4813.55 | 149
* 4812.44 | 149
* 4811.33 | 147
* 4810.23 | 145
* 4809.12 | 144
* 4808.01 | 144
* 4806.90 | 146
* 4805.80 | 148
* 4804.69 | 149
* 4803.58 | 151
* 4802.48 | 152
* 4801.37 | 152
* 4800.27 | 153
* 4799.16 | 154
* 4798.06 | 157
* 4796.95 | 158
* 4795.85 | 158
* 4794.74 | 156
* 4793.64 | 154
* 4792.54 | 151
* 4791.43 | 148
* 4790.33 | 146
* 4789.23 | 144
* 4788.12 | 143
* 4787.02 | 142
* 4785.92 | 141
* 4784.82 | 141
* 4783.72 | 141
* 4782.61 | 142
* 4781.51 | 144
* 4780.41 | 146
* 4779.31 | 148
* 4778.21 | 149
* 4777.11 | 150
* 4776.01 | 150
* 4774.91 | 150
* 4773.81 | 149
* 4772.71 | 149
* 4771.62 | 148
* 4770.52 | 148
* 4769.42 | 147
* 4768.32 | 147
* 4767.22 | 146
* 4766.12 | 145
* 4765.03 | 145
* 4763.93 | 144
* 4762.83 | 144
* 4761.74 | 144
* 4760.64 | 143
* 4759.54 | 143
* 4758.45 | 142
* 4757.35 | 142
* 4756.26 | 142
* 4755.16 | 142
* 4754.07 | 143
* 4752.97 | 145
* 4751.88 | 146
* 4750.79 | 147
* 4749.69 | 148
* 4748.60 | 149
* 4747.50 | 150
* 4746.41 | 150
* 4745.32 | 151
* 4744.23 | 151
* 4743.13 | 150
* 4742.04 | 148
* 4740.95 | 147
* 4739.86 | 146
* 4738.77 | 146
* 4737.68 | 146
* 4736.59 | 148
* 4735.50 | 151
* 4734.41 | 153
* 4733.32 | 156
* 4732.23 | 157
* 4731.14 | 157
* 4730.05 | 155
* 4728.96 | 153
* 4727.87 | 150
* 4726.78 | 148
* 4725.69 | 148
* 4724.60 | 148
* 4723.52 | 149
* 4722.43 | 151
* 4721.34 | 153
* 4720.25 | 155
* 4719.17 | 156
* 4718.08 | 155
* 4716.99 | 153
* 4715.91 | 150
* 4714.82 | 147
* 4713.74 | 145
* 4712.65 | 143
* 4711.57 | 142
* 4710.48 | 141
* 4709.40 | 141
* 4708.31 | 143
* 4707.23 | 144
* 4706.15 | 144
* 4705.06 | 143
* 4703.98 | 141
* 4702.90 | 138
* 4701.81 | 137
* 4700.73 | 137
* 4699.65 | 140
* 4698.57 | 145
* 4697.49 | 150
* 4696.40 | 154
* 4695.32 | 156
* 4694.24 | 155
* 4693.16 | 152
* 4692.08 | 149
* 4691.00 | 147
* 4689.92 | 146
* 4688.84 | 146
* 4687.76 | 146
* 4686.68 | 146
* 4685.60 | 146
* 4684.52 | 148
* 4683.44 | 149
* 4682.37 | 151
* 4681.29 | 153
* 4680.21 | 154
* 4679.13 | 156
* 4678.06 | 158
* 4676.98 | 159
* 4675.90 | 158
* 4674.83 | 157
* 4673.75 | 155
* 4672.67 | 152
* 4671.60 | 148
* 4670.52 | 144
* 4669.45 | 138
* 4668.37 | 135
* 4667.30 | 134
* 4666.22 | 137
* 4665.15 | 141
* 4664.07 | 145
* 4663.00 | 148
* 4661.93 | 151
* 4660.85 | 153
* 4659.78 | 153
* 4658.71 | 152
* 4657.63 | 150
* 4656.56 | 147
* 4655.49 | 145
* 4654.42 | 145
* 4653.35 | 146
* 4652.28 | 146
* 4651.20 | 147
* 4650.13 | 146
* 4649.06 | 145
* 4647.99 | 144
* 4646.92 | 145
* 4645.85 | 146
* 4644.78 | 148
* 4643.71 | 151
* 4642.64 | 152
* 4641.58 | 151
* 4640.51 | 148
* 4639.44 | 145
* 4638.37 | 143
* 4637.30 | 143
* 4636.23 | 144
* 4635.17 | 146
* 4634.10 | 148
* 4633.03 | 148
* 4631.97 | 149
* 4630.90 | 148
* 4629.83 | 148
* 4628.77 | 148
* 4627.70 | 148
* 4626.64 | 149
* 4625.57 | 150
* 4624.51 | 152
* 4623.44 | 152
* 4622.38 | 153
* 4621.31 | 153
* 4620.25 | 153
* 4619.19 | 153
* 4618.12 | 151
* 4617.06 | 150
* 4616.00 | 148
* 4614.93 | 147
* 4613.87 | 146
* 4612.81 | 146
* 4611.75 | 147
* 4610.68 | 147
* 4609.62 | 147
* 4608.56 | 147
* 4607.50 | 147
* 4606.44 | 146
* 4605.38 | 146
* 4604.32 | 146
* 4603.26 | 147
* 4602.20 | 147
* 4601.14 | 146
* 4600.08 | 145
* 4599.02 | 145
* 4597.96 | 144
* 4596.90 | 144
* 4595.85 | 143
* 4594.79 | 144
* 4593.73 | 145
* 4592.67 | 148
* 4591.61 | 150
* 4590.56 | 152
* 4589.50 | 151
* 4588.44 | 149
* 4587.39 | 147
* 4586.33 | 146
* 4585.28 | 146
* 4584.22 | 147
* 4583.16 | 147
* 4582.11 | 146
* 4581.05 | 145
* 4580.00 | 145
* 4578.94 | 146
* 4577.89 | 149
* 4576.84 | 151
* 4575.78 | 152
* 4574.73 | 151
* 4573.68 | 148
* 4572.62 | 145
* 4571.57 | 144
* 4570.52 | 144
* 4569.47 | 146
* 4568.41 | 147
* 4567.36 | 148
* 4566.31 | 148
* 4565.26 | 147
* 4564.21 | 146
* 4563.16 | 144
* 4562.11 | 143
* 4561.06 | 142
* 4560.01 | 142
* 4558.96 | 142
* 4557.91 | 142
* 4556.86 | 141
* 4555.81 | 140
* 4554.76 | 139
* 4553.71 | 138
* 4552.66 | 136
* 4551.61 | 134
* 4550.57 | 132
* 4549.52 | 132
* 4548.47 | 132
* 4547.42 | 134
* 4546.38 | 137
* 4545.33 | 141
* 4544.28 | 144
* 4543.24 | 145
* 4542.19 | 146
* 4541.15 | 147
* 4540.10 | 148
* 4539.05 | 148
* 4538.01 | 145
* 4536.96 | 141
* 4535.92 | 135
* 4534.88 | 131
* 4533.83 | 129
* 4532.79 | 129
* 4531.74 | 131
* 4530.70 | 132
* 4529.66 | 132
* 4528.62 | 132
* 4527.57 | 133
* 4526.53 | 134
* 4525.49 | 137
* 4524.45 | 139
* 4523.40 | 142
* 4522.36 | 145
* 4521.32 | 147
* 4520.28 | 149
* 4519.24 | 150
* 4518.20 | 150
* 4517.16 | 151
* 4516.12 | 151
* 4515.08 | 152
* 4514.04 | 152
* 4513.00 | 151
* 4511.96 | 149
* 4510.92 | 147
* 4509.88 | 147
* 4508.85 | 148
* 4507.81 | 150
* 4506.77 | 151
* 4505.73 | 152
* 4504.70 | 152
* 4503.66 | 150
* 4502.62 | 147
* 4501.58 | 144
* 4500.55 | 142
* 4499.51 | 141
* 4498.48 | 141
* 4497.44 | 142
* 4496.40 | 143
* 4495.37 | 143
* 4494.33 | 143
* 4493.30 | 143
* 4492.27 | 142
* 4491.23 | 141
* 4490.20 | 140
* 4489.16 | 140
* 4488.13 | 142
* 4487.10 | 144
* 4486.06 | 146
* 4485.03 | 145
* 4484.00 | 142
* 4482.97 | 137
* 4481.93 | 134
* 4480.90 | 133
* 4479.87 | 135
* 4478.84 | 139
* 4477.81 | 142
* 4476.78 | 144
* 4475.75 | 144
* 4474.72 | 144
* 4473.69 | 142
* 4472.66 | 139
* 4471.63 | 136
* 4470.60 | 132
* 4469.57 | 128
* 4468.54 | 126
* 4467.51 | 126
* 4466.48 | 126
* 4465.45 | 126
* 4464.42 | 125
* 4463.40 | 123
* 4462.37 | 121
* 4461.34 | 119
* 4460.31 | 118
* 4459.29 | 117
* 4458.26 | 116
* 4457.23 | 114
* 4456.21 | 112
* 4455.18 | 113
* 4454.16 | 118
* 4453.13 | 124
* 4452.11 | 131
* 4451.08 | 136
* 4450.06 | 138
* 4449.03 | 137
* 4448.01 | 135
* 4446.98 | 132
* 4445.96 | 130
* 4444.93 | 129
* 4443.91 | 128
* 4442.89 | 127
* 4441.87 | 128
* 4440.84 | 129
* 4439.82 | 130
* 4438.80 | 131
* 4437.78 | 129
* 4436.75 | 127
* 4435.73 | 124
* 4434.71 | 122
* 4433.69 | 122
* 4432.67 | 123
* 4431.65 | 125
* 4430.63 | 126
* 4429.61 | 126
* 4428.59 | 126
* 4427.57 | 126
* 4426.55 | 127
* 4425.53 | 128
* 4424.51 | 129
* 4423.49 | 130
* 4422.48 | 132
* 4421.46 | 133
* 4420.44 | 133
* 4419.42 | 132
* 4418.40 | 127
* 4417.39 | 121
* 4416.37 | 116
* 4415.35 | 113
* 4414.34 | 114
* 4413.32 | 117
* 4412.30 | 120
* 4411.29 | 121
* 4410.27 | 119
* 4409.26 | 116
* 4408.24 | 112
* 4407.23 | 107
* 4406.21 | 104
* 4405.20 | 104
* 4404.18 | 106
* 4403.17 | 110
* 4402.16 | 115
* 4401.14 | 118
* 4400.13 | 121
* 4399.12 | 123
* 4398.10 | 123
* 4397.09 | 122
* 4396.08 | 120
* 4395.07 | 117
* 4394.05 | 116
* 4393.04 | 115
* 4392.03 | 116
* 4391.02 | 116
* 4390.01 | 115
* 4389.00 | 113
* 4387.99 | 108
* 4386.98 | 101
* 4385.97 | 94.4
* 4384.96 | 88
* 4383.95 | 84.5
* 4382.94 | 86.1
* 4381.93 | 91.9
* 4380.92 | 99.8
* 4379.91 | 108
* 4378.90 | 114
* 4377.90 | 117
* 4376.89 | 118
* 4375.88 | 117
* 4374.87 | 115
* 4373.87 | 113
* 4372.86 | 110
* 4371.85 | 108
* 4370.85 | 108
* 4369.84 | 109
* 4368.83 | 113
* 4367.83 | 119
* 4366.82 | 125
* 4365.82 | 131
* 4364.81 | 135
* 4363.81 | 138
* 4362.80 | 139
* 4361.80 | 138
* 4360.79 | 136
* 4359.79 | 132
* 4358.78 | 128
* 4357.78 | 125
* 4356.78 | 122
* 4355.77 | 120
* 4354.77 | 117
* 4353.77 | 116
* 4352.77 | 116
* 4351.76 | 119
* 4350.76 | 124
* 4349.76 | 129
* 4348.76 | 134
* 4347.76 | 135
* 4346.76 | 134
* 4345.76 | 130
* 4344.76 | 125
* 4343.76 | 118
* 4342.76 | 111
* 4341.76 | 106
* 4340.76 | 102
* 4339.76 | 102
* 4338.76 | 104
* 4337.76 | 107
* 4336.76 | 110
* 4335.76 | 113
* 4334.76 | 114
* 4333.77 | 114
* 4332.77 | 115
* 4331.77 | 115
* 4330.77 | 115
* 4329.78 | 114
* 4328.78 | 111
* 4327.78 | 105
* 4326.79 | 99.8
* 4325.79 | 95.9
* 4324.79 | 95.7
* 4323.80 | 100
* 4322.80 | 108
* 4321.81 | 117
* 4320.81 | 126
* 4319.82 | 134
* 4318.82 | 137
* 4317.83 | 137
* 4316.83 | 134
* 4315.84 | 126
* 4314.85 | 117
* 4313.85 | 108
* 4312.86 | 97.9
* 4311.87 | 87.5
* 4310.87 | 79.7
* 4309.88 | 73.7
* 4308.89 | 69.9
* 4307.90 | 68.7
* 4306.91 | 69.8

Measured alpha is -0.068 mag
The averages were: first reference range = 116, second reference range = 148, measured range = 140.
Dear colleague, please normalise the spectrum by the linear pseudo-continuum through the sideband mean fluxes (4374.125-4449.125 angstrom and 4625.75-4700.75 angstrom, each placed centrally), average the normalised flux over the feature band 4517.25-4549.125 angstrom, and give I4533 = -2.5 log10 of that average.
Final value -0.05 mag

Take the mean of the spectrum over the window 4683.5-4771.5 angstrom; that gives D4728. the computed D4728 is 147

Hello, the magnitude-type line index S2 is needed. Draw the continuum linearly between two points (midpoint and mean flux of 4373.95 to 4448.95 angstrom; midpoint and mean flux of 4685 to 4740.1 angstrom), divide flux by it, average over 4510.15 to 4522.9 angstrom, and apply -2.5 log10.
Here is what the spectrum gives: -0.16 mag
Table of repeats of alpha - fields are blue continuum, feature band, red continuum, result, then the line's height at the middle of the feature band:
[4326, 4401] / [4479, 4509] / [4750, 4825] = -0.14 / 126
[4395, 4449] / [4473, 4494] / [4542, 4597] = -0.07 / 132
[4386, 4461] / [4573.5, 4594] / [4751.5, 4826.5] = -0.12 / 133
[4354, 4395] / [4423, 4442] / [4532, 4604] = -0.03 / 124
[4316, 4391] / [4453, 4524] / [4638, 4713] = -0.08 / 129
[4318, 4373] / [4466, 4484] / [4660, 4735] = -0.05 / 129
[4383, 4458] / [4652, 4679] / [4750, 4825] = -0.07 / 139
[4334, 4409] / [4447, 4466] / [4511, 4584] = 0.04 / 129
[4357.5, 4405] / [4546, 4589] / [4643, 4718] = -0.07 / 135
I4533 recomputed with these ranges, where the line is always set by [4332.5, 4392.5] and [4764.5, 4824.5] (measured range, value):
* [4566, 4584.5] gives -0.118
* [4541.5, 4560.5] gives -0.070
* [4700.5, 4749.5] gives -0.036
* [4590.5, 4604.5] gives -0.096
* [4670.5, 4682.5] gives -0.108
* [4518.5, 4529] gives -0.105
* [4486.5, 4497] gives -0.134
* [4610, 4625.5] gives -0.112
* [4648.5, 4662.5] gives -0.076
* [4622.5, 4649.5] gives -0.086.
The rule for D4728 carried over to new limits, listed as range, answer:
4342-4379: 123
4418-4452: 129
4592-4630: 148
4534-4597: 144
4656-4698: 149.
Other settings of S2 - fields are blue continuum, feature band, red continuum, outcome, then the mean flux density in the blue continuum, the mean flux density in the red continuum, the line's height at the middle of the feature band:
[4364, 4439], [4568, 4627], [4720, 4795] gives -0.11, 117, 148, 134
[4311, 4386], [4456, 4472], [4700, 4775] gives 0.02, 115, 147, 125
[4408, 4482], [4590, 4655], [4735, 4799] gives -0.07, 127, 147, 138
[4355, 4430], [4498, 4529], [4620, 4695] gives -0.11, 117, 148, 132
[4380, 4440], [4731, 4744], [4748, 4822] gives -0.05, 117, 148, 144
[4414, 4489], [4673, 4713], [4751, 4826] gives -0.04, 129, 148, 142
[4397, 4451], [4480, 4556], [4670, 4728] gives -0.08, 124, 149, 132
